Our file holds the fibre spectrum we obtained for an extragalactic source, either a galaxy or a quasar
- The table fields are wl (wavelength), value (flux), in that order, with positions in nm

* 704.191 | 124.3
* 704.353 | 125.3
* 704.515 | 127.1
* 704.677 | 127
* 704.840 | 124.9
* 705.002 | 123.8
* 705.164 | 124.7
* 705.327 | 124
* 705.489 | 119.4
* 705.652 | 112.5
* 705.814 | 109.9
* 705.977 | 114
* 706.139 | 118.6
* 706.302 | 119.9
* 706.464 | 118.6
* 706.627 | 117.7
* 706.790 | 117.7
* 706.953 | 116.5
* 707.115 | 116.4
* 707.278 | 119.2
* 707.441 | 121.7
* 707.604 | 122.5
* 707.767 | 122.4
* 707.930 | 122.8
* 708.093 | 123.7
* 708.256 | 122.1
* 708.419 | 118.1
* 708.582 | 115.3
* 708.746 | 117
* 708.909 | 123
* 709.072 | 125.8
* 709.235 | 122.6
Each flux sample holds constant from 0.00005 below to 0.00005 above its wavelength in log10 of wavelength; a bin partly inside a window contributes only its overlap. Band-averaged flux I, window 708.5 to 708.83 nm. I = 116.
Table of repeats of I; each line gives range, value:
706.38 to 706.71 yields 118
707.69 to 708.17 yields 123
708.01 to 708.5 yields 121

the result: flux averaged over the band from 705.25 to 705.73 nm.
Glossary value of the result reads 119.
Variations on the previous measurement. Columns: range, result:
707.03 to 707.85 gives 120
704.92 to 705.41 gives 124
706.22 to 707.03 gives 118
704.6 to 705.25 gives 125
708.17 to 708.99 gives 119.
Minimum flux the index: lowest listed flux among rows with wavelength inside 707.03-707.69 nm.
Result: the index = 116.4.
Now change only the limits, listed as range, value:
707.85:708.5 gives 118.1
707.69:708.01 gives 122.4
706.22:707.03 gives 116.5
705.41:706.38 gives 109.9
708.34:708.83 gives 115.3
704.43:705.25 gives 123.8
